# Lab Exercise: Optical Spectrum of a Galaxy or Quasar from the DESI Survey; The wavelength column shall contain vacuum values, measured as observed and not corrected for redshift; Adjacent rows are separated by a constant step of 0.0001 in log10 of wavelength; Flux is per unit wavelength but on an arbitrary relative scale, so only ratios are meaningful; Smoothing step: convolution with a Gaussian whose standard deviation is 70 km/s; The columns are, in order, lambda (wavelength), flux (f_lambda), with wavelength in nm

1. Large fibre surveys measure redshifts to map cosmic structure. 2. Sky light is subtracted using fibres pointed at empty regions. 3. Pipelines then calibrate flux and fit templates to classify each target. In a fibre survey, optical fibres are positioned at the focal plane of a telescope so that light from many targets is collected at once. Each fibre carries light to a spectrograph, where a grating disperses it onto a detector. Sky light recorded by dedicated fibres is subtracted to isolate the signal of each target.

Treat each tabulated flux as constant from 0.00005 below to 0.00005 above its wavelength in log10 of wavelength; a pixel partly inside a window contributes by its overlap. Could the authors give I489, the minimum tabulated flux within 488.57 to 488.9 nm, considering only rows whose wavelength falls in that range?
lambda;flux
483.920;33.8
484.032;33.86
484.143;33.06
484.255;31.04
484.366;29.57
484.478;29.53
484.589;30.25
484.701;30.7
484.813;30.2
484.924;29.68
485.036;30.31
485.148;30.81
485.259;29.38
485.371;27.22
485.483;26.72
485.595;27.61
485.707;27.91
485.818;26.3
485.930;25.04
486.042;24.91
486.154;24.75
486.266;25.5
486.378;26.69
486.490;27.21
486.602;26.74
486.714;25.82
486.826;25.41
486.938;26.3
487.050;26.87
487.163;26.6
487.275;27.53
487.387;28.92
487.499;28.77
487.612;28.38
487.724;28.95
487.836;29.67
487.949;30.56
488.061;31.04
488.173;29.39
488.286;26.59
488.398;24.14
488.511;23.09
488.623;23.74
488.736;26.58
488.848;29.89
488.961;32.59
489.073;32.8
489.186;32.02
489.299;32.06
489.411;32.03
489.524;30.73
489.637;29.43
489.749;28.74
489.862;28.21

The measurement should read 23.74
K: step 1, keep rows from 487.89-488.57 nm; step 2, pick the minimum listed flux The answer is 23.09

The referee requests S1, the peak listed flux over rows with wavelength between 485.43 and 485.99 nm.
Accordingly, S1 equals 27.91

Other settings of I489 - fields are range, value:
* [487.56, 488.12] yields 28.38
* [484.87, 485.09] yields 29.68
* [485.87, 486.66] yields 24.75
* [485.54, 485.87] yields 26.3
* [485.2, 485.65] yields 26.72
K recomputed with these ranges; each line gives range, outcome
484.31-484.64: 29.53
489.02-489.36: 32.02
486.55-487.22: 25.41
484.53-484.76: 30.25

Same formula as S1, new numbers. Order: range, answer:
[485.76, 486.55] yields 27.21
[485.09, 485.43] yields 30.81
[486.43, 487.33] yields 27.53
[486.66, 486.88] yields 25.82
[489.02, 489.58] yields 32.8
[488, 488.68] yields 31.04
